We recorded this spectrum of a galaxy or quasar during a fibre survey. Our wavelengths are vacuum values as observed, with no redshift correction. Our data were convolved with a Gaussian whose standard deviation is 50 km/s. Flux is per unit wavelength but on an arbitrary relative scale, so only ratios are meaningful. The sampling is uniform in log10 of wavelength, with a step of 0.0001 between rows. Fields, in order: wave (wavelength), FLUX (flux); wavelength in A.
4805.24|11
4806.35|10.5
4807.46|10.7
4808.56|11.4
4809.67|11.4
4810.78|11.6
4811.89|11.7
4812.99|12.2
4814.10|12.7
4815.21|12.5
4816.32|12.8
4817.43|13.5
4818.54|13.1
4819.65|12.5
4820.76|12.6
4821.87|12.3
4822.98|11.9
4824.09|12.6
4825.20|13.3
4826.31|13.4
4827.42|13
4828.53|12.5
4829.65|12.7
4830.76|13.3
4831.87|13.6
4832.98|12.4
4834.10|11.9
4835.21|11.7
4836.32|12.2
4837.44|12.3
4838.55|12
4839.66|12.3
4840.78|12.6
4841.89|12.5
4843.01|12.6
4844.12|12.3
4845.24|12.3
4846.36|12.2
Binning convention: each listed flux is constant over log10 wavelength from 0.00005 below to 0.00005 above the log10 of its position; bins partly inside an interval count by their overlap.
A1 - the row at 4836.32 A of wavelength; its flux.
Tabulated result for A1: 12.2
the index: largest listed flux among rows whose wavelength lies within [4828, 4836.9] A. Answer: 13.6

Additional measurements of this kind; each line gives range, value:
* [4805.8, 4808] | 10.7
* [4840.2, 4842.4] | 12.6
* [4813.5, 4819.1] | 13.5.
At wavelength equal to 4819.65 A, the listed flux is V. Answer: 12.5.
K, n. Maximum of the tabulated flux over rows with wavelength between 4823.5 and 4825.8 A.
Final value 13.3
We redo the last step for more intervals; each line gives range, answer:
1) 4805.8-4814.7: 12.7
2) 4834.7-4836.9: 12.2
